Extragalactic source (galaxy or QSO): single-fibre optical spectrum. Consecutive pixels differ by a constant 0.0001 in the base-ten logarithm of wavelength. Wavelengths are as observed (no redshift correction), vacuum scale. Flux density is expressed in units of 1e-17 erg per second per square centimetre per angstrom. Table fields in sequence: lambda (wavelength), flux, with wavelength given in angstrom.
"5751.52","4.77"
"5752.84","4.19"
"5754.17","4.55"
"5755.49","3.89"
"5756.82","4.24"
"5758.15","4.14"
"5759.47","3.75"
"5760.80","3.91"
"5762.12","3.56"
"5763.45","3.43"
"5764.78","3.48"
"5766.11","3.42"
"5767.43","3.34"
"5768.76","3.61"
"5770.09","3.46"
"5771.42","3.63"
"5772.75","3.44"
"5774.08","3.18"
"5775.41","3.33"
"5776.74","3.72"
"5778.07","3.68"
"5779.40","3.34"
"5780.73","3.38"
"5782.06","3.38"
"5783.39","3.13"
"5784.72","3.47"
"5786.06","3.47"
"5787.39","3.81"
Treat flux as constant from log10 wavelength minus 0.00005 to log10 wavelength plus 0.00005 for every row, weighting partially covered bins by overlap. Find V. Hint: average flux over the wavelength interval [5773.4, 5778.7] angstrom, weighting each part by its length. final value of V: 3.48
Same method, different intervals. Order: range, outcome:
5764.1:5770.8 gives 3.46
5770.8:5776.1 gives 3.39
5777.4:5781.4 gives 3.47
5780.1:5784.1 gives 3.3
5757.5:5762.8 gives 3.84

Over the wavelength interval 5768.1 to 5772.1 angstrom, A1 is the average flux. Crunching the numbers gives 3.56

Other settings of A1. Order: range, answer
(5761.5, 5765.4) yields 3.48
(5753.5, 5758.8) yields 4.2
